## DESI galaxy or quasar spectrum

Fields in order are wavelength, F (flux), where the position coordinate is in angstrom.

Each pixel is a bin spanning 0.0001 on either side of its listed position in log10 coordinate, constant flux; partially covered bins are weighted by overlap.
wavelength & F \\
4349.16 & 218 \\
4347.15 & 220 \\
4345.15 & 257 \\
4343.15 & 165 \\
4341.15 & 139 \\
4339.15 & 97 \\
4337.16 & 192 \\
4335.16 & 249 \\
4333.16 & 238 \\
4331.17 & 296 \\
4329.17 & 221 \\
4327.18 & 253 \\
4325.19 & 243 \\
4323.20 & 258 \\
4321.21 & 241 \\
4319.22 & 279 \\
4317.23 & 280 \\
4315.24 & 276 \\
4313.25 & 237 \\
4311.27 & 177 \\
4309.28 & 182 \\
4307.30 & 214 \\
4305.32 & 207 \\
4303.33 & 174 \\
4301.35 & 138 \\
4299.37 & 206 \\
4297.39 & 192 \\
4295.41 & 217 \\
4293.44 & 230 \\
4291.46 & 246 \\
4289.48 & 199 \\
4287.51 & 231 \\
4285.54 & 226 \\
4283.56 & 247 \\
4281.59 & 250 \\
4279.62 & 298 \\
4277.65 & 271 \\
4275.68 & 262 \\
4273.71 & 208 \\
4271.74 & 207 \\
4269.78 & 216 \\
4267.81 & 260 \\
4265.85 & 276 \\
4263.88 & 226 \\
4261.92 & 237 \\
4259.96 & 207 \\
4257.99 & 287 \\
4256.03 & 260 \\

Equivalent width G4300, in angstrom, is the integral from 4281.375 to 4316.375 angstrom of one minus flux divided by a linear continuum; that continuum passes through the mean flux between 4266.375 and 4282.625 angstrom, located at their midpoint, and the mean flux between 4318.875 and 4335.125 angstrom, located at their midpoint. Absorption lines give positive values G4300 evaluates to 5.1 angstrom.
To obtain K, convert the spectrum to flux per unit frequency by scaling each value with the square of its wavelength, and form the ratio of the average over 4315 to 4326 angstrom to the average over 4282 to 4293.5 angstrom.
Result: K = 1.2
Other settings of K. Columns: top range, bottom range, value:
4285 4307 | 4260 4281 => 0.85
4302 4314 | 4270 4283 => 0.80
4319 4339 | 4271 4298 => 1.04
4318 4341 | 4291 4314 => 1.16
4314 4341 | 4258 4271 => 1.02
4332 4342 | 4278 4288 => 0.75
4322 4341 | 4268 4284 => 0.93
